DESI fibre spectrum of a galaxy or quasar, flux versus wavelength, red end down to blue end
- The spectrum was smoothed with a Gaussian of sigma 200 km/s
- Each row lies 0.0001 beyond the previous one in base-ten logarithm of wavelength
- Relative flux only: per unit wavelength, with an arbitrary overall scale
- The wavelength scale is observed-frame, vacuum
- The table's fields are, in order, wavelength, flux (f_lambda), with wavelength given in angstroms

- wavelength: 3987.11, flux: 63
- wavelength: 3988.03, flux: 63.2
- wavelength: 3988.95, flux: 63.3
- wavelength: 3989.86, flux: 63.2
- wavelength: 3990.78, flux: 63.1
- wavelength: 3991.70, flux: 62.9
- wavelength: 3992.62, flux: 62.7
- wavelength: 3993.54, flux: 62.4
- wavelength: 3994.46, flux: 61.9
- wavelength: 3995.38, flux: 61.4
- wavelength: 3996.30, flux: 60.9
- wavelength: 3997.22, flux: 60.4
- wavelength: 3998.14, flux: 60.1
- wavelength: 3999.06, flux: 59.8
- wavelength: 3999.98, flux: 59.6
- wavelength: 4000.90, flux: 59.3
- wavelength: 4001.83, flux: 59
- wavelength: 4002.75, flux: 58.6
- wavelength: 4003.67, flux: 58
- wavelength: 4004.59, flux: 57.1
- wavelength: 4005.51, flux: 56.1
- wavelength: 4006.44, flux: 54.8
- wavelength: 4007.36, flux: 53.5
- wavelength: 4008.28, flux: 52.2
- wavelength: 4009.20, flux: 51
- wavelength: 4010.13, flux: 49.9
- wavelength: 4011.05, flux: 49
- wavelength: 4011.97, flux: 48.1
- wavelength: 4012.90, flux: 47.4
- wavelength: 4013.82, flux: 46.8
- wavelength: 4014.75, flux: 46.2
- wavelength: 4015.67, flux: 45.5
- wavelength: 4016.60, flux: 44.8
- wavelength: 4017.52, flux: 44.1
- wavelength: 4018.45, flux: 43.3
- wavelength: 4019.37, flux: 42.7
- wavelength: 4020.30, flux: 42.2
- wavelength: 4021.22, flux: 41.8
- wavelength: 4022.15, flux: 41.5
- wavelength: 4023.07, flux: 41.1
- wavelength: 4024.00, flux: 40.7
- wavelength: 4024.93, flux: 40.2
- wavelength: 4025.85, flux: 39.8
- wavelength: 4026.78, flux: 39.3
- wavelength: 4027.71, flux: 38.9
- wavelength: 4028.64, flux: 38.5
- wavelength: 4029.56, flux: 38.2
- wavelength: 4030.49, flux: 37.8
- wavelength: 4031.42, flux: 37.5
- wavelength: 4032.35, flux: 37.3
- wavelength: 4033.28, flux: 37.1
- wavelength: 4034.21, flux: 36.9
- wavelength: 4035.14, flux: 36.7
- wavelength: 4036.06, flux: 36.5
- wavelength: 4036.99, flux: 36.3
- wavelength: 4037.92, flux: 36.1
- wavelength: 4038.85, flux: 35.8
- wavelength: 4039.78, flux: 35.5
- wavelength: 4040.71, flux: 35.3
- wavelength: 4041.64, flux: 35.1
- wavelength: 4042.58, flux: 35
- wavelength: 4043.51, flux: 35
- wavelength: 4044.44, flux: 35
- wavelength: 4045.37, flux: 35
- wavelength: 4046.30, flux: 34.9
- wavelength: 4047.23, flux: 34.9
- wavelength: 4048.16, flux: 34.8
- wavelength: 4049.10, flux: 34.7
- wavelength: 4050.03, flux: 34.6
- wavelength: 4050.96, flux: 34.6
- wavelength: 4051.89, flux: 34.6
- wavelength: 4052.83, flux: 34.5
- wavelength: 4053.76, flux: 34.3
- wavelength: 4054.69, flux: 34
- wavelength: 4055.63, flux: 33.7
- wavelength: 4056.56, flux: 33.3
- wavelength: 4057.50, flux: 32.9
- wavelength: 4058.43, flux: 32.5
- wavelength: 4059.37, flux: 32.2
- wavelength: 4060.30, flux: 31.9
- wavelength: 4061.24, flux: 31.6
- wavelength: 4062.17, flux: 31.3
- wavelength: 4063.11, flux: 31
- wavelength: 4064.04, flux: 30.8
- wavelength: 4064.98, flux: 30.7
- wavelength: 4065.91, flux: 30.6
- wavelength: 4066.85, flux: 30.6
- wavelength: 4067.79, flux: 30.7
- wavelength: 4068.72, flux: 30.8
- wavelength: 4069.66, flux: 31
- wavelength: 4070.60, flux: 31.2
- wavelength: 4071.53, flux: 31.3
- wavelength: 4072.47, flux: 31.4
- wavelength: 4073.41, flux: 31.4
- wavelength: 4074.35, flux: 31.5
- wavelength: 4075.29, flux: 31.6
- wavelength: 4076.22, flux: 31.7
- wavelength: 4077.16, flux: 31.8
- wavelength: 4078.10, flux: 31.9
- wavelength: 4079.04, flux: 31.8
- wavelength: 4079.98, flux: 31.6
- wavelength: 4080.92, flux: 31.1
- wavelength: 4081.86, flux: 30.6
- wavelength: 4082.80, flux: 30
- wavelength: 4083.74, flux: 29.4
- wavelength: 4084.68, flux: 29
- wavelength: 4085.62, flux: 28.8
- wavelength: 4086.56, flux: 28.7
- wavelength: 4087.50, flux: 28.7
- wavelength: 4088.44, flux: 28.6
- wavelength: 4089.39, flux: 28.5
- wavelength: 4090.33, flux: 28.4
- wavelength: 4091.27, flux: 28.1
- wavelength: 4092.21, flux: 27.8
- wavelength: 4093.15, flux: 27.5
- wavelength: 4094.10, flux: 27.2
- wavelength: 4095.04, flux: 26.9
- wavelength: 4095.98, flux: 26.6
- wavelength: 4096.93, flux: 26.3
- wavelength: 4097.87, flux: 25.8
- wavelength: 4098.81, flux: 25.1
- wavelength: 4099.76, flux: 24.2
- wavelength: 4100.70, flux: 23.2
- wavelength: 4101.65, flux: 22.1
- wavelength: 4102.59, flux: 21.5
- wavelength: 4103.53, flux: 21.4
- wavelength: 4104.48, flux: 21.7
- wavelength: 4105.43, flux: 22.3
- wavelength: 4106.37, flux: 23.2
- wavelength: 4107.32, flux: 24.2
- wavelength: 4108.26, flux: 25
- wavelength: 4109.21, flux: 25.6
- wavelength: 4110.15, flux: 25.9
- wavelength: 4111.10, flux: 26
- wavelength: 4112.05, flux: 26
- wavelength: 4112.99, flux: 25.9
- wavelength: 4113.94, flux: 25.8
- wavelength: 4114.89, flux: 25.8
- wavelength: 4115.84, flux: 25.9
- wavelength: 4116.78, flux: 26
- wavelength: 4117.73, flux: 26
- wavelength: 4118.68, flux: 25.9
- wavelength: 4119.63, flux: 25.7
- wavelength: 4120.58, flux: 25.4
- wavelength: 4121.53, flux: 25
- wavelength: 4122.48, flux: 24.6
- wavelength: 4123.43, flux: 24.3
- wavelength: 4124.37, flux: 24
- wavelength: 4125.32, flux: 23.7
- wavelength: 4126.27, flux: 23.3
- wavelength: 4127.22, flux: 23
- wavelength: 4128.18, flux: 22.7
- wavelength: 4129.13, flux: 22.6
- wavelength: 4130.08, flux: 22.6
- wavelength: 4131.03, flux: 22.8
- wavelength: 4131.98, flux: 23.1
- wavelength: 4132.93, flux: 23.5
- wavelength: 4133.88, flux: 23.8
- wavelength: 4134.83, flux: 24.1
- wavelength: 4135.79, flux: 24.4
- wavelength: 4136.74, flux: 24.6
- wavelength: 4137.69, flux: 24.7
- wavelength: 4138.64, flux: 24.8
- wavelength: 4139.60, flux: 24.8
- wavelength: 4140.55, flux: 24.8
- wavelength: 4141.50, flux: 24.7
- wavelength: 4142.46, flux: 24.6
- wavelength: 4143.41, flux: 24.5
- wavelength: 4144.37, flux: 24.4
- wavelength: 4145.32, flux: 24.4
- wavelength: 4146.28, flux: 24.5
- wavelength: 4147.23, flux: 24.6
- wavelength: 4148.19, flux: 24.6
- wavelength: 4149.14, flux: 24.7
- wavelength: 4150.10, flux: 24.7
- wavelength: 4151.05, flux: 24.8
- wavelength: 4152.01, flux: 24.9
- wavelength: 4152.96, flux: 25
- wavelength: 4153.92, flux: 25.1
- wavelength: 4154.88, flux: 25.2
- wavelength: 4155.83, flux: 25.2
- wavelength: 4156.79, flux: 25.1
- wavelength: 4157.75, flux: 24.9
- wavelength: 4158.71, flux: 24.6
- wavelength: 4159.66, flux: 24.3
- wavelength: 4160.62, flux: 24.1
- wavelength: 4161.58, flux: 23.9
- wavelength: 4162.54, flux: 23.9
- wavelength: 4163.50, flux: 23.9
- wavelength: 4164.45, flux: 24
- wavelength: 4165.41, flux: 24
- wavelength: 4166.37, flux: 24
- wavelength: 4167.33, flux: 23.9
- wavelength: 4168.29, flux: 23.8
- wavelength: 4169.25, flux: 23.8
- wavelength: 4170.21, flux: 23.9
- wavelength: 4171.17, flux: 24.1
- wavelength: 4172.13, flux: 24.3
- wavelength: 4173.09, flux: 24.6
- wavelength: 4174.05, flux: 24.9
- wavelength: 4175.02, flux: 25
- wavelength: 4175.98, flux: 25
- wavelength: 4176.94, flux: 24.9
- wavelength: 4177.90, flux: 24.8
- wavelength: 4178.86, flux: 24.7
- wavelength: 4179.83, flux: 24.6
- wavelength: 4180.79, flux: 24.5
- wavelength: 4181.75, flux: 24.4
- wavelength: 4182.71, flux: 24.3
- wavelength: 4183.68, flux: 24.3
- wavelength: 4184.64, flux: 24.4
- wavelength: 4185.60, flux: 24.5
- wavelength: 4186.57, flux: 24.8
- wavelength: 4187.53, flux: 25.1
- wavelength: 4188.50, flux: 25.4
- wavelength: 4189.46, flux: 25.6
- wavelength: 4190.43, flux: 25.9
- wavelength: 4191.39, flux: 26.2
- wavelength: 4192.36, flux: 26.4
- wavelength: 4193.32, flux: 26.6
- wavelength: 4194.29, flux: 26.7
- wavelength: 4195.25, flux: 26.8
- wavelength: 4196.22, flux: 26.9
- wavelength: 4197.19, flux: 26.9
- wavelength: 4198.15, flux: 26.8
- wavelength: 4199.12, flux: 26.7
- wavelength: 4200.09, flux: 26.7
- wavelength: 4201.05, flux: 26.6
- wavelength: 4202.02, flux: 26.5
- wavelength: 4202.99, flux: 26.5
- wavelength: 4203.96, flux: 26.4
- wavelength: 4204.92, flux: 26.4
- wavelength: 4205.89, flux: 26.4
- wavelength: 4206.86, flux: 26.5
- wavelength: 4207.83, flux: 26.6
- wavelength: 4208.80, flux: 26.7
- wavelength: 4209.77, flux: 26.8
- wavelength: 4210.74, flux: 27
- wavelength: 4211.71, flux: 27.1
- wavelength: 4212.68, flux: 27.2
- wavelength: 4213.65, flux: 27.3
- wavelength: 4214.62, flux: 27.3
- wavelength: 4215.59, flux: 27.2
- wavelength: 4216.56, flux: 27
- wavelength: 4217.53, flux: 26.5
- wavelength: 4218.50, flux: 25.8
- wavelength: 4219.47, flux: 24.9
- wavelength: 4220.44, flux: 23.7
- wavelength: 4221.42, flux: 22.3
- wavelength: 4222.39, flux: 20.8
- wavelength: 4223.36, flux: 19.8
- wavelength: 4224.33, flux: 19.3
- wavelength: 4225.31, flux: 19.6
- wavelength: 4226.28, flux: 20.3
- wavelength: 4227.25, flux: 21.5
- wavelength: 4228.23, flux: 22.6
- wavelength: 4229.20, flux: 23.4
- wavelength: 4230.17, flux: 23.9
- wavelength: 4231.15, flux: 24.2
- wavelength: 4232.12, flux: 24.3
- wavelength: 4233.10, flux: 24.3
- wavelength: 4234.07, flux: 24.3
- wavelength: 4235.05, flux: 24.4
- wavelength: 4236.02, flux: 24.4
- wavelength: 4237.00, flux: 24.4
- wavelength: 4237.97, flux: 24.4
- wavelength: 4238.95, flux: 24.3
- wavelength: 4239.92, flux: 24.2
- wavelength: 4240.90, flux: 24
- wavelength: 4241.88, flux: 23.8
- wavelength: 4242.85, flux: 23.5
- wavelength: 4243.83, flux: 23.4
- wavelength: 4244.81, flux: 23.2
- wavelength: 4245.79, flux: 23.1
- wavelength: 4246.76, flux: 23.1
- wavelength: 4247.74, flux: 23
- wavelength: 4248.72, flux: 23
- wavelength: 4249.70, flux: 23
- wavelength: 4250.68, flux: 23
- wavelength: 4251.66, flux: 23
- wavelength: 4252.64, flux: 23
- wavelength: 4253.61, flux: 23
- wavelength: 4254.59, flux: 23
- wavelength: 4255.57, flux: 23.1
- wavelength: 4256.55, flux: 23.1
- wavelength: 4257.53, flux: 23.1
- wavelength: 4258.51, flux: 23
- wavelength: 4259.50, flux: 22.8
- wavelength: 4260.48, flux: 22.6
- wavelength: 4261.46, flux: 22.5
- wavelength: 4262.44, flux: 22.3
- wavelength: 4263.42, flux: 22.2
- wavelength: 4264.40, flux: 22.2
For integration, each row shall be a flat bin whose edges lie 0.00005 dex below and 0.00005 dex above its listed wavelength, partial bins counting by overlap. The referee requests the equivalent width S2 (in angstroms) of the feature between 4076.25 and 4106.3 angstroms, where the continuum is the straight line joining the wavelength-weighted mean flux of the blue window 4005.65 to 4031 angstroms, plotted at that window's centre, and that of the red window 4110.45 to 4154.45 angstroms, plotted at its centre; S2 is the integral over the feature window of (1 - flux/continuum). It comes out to 4.3 angstroms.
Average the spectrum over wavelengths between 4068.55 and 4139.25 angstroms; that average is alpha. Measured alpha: 26.5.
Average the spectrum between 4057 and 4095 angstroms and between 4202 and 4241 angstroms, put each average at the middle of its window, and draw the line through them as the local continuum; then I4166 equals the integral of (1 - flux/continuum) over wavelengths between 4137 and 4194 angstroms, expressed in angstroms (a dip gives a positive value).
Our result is 4.5 angstroms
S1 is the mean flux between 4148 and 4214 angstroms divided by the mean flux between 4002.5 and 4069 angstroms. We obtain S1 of 0.6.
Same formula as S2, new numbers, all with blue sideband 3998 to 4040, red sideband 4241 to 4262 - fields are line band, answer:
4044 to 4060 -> 3.1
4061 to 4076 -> 3.5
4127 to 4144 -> 5.1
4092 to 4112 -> 6.8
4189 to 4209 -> 1.1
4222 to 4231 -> 1.4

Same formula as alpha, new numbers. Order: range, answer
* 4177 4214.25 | 26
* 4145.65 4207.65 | 25.1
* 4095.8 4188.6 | 24.4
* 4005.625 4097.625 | 35.6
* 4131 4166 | 24.5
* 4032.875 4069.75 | 33.8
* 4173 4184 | 24.7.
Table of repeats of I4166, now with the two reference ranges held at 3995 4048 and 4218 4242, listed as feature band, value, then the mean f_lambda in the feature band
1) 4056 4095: 8.6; 30.5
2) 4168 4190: 2.9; 24.6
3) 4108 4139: 8.7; 24.6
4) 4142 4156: 3.0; 24.7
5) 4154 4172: 3.5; 24.3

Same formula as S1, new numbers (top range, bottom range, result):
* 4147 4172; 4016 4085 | 0.70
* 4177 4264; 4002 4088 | 0.65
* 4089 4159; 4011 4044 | 0.62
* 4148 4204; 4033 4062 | 0.72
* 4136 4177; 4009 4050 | 0.62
